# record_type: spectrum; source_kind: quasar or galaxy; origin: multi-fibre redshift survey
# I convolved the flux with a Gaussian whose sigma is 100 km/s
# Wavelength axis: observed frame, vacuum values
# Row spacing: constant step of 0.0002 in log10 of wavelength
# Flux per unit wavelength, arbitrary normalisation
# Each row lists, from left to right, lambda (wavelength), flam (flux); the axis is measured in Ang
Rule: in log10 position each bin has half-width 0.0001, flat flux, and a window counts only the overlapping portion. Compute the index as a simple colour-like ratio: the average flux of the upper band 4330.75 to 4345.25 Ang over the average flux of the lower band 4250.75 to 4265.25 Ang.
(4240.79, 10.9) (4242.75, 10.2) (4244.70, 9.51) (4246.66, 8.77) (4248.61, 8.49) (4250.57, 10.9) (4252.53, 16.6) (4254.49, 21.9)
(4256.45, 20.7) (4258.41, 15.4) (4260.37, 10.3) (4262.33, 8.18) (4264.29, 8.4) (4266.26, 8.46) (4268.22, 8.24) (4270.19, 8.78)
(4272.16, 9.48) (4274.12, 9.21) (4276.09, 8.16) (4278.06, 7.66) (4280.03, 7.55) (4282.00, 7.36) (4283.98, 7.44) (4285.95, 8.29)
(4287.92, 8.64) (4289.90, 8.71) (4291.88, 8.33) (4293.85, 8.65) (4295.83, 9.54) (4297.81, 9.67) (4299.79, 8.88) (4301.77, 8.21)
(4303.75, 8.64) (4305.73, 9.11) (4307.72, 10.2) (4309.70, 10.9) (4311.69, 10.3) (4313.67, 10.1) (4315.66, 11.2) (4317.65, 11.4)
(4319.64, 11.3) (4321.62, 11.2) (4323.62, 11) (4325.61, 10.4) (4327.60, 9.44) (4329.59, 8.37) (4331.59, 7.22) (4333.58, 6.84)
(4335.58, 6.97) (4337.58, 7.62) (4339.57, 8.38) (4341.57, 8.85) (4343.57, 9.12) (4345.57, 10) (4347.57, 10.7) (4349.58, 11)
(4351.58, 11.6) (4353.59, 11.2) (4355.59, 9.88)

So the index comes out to 0.6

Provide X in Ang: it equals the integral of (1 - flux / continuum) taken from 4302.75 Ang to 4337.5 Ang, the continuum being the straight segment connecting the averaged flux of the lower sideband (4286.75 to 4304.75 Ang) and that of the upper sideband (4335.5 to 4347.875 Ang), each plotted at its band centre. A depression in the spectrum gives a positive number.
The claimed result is -3.2 Ang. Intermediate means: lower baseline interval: 8.8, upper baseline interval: 8.84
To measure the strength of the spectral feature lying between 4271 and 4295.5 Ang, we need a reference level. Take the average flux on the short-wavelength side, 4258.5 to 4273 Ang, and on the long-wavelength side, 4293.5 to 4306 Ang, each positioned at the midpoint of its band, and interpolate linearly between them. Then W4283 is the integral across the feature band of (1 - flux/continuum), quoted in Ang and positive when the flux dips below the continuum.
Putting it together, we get 2.1 Ang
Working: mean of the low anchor 9.23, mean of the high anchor 8.96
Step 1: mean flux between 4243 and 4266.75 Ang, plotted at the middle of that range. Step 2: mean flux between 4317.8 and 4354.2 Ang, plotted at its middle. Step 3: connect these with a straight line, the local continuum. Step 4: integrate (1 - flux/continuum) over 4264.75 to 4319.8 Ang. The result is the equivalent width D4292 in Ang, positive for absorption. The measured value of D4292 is 9.59 Ang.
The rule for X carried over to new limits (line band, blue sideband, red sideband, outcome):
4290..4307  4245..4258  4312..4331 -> 4.1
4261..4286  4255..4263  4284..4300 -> 7.5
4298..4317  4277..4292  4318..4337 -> -2.4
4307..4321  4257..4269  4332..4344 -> -3.5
